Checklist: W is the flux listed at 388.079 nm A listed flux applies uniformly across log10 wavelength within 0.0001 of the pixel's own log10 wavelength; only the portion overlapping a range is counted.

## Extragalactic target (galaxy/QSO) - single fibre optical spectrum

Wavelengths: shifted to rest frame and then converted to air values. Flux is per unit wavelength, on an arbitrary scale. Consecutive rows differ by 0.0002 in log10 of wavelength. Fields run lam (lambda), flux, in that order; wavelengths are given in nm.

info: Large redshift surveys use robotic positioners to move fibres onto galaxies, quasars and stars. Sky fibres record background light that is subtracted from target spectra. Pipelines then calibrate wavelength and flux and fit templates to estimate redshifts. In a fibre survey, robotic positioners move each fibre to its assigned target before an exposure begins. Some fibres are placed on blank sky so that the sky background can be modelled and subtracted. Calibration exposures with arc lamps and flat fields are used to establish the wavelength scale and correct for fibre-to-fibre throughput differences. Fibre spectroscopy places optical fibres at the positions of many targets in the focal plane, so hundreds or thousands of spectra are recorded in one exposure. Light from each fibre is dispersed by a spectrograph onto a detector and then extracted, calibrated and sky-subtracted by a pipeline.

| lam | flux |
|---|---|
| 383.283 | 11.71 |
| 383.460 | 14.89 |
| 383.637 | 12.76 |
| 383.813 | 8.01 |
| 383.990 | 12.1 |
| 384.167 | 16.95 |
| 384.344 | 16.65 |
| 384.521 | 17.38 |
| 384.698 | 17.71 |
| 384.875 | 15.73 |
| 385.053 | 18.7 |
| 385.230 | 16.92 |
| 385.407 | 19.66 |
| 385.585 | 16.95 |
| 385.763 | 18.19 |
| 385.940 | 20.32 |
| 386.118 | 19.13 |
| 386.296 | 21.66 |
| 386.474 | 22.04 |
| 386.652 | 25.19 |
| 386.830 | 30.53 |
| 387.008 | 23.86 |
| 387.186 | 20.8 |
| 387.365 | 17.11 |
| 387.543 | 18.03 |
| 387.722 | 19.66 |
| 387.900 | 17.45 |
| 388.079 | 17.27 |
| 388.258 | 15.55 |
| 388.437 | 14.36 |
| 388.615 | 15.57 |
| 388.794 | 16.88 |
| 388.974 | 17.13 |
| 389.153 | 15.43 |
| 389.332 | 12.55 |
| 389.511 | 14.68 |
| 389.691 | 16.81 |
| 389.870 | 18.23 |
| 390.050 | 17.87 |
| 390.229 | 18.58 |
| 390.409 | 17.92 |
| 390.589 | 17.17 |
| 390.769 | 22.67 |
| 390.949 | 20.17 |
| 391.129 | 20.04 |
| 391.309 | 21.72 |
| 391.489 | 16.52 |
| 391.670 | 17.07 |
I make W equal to 17.27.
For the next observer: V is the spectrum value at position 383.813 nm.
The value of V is 8.01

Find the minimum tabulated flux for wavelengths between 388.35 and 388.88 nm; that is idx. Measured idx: 14.36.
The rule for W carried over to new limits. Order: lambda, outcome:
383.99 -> 12.1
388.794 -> 16.88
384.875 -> 15.73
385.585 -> 16.95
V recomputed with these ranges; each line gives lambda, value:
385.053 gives 18.7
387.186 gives 20.8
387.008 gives 23.86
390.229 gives 18.58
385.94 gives 20.32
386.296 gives 21.66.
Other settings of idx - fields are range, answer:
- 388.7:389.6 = 12.55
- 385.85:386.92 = 19.13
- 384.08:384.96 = 15.73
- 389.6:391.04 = 16.81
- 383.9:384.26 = 12.1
